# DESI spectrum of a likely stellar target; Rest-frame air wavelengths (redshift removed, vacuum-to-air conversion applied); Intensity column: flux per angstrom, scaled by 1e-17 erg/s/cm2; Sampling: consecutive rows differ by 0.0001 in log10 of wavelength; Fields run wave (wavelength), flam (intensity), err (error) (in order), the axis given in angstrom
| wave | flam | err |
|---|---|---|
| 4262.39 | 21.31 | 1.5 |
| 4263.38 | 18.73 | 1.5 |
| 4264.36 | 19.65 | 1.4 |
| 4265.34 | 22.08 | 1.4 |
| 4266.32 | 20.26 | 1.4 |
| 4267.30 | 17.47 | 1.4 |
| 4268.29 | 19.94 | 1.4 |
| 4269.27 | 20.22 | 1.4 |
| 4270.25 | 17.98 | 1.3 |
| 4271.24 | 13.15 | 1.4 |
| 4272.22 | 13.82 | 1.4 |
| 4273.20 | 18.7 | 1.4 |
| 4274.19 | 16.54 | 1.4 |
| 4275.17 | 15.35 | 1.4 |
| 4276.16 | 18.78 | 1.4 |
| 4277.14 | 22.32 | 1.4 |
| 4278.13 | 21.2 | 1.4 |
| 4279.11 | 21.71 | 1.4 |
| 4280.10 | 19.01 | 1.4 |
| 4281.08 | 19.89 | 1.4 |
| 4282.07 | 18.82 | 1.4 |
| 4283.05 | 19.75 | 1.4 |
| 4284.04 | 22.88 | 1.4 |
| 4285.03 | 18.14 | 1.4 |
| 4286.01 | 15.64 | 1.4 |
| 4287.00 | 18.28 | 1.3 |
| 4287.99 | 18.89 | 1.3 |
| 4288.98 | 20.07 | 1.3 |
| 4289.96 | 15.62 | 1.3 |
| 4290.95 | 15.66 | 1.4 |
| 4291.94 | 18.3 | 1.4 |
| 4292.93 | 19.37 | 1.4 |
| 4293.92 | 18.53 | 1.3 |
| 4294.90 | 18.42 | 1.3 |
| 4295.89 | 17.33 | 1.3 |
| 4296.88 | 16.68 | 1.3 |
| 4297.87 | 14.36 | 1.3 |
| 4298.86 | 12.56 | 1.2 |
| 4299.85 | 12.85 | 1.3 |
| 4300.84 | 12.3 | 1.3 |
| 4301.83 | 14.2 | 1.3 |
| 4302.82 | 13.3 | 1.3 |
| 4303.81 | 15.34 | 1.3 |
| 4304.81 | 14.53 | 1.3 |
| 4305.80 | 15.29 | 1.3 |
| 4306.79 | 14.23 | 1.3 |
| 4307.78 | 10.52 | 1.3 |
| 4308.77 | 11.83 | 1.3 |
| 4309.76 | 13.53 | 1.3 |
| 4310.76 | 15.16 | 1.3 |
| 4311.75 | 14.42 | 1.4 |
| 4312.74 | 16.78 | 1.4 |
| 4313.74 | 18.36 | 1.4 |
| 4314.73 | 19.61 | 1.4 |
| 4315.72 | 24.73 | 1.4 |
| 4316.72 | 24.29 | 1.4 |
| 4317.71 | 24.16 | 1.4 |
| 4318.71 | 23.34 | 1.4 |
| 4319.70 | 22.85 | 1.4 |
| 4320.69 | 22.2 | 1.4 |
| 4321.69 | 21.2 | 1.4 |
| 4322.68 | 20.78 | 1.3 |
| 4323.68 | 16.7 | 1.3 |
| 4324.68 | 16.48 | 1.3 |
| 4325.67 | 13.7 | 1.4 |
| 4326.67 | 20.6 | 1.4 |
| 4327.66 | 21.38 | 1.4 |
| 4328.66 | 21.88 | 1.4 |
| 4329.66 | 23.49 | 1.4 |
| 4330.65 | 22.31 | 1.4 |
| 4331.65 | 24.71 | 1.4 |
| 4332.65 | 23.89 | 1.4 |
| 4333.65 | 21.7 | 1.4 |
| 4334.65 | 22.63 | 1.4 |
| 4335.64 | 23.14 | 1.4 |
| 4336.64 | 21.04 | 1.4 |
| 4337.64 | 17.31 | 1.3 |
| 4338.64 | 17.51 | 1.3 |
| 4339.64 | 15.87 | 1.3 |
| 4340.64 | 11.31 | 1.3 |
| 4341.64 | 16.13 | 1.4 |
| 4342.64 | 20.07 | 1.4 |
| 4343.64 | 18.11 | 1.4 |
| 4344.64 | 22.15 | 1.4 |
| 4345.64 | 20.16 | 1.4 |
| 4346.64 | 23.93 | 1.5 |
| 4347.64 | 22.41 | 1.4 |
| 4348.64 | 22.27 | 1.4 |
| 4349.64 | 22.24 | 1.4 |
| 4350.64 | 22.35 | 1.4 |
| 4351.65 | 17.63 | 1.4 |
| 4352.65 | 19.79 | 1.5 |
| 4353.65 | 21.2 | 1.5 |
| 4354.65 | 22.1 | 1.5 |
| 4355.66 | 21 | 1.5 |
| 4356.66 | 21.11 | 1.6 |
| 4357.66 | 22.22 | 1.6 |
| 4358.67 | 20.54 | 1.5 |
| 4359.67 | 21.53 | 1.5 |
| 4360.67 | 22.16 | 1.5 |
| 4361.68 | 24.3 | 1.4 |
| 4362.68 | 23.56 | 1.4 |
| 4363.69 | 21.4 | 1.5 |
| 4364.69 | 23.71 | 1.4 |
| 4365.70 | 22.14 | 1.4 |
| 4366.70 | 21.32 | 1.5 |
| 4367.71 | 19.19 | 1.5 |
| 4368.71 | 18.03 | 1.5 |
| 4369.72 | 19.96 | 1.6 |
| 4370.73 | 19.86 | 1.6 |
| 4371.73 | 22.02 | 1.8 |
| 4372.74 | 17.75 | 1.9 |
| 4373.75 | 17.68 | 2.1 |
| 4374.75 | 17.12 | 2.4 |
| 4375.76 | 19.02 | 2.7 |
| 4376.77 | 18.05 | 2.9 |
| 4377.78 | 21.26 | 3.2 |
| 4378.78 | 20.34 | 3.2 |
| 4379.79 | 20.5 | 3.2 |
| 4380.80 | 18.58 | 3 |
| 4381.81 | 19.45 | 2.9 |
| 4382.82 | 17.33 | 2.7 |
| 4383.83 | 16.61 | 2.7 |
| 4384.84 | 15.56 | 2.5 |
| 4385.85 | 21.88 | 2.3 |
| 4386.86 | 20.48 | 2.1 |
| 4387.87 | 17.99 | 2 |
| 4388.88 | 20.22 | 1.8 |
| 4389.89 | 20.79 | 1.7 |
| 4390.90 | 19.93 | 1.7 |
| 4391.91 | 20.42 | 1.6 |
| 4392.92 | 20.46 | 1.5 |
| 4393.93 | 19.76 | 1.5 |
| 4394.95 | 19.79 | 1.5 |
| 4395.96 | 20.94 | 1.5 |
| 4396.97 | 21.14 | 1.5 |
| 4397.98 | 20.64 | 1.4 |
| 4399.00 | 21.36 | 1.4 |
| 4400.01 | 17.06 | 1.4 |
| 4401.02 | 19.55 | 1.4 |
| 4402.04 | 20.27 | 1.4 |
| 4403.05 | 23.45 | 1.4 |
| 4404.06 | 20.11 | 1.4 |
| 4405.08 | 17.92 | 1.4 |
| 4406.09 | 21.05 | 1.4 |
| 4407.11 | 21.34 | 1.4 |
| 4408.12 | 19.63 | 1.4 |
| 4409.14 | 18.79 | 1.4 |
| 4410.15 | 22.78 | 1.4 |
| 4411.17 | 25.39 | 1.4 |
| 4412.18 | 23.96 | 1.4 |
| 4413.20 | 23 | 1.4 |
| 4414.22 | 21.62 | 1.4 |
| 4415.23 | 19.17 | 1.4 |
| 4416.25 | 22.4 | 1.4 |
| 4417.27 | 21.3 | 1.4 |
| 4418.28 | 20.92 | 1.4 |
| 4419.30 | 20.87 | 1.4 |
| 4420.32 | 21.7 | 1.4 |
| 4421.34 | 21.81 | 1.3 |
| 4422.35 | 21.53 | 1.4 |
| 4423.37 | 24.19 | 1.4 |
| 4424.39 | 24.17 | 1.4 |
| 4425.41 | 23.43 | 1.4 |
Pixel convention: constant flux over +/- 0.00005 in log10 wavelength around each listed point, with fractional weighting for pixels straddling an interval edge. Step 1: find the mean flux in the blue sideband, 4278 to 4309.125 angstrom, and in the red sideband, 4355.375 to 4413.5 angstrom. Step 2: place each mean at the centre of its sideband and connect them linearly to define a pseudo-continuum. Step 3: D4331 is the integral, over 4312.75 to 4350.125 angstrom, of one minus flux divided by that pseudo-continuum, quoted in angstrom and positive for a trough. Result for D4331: -4.9 angstrom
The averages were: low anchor 16.7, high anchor 20.4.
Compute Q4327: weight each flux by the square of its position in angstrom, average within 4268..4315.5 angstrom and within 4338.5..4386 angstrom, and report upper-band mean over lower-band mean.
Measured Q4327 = 1.2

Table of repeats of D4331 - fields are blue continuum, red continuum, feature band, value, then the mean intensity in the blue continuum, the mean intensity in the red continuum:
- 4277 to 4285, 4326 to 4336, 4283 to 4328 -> 8.3 angstrom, 20.5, 22.4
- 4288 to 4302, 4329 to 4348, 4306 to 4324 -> -0.3 angstrom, 16.3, 20.4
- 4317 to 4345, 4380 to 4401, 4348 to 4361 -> -0.8 angstrom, 20.3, 19.5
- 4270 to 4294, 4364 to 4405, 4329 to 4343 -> -0.7 angstrom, 18.3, 19.8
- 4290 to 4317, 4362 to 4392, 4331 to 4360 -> -3.9 angstrom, 15.9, 19.8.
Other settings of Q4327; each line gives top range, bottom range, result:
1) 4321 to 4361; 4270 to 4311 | 1.25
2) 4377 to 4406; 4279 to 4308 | 1.24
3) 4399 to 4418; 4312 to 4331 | 1.06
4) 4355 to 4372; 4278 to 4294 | 1.18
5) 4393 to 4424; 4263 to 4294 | 1.20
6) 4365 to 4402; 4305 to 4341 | 1.05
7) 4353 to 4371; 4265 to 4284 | 1.18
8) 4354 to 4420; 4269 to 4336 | 1.16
